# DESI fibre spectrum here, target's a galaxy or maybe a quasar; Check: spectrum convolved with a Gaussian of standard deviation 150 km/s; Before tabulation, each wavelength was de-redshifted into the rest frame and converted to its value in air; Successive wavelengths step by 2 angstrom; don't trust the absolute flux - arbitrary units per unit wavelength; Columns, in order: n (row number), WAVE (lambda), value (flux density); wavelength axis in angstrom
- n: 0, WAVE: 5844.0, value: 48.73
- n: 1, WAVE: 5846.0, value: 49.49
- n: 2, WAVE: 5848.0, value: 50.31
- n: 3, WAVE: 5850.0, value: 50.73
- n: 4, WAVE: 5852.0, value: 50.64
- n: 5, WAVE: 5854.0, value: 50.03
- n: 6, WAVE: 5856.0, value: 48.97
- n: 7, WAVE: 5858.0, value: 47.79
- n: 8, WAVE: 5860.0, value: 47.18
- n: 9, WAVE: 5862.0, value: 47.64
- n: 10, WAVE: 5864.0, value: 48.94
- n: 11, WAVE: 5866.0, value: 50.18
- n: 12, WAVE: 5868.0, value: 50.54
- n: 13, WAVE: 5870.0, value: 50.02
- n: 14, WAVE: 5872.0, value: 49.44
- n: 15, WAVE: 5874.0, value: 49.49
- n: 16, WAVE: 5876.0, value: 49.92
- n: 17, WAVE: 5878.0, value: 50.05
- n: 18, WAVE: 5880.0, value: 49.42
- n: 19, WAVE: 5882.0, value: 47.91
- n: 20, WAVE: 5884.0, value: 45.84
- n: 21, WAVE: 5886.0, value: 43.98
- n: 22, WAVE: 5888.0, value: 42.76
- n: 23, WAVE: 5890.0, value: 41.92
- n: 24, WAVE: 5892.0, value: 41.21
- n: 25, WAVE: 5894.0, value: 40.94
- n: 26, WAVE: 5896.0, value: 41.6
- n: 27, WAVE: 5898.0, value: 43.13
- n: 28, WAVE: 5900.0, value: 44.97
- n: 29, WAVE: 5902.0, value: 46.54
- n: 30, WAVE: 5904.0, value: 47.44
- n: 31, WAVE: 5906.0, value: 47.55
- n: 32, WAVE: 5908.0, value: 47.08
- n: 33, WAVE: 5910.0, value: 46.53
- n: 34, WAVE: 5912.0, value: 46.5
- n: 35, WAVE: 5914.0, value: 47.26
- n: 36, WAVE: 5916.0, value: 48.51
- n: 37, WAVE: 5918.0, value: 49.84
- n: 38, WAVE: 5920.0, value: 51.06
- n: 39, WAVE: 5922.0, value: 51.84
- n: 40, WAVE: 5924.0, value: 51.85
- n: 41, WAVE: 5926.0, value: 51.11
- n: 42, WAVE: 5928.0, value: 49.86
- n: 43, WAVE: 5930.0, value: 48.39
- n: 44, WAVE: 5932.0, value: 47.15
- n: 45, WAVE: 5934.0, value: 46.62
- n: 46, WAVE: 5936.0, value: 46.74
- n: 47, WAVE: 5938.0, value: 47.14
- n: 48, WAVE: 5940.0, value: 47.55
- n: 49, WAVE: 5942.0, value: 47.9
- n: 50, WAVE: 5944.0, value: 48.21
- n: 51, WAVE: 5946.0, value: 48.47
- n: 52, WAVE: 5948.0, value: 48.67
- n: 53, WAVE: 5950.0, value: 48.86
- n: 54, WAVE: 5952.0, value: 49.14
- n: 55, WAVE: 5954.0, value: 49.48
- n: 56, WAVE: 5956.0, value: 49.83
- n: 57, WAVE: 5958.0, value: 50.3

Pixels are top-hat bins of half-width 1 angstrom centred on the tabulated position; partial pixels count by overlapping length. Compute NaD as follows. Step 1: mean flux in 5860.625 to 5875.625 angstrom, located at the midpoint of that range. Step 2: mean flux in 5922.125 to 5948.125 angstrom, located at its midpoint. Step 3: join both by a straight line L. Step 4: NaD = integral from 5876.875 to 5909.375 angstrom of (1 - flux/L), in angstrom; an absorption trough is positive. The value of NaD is 2.59 angstrom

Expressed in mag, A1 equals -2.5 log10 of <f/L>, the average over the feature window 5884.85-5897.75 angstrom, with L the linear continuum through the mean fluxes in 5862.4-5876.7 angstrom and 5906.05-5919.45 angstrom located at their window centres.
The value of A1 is 0.16 mag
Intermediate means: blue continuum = 49.7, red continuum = 47.7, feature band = 42.2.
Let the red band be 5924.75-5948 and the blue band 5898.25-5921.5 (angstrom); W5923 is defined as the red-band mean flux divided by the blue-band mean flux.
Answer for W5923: 1.01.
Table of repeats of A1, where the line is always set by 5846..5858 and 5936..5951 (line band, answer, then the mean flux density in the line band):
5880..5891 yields 0.099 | 44.9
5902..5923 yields 0.008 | 48.3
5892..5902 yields 0.144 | 42.9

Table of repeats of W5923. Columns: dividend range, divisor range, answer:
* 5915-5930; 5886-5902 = 1.18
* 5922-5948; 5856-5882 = 0.99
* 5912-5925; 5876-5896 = 1.11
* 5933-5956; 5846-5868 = 0.98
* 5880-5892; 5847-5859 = 0.90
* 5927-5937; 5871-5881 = 0.96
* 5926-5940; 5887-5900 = 1.14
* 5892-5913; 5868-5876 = 0.90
